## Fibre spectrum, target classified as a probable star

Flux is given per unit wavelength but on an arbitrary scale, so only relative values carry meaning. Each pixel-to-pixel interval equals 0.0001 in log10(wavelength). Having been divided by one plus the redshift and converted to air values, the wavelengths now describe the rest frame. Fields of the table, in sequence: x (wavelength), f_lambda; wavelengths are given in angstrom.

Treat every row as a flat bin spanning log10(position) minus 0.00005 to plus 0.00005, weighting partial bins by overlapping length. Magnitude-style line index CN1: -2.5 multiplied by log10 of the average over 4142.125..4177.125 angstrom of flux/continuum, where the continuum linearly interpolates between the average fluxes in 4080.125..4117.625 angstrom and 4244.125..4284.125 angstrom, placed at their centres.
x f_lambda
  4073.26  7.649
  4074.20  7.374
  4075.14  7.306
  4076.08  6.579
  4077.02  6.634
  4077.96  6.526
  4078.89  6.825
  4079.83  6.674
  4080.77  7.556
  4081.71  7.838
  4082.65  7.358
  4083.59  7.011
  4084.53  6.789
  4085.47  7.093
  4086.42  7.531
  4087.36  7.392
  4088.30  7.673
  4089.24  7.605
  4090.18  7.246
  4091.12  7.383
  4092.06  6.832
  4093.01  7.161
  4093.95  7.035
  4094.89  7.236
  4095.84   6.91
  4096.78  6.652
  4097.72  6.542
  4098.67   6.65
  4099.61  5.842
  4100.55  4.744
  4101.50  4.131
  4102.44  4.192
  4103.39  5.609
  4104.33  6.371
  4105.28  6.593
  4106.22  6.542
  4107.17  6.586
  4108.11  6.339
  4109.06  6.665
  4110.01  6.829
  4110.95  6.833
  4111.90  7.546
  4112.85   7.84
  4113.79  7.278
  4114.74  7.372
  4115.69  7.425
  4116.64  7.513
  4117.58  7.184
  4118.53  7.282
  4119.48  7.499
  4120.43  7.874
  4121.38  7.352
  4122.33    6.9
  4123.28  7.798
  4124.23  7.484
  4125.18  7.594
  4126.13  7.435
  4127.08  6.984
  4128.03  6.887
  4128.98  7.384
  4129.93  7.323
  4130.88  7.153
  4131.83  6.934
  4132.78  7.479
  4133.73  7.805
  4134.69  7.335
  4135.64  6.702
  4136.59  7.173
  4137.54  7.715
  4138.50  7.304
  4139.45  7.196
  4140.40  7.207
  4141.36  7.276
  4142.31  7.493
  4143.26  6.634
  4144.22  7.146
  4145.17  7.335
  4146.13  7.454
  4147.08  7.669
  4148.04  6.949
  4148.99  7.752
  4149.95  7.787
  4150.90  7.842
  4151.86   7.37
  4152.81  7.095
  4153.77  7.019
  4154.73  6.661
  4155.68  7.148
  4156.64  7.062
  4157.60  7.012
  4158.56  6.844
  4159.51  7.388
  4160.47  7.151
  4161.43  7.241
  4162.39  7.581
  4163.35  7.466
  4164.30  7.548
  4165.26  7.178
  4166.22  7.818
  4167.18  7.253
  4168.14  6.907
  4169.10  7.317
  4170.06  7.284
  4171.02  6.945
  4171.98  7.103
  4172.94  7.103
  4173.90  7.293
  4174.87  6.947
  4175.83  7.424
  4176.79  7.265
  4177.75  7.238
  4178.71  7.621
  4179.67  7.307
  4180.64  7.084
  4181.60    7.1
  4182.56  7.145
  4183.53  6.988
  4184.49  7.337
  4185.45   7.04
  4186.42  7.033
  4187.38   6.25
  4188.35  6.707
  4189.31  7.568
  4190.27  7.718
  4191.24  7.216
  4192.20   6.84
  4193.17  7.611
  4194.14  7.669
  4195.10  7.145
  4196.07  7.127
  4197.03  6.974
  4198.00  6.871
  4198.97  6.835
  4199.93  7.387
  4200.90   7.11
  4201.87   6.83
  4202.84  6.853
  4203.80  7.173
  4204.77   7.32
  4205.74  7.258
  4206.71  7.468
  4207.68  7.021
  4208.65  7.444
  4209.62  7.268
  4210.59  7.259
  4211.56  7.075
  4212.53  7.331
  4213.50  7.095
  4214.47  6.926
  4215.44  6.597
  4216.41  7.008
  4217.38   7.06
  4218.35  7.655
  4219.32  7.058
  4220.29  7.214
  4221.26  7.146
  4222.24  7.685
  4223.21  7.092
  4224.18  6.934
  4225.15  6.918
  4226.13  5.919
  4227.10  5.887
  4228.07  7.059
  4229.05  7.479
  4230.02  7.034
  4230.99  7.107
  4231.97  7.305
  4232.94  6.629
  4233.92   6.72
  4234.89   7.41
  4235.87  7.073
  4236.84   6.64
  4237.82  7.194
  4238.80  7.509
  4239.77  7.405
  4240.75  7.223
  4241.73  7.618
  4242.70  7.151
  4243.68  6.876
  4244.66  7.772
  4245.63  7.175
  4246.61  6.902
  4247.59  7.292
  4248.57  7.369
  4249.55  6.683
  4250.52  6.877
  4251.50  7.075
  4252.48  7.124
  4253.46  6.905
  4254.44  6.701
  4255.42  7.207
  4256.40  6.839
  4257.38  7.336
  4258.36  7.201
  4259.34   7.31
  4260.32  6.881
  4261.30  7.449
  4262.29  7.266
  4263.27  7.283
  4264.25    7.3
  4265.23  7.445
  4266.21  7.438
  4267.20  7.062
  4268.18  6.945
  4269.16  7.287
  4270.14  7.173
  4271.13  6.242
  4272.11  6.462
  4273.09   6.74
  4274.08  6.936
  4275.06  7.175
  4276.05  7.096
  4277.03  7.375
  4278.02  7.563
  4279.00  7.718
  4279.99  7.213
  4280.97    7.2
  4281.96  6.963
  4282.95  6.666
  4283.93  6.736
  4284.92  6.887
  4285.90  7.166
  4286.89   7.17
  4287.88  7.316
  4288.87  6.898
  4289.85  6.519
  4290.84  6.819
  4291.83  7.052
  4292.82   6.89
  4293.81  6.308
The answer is -0.05 mag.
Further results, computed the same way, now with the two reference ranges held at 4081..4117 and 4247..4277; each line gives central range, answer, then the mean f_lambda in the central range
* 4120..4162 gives -0.06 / 7.28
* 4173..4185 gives -0.04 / 7.22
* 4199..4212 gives -0.03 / 7.18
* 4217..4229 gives 0.00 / 6.99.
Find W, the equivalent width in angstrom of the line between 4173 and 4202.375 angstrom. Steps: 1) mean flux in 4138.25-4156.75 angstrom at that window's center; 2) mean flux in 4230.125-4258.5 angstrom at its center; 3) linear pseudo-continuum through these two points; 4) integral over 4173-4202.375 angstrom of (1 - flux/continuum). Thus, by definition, 0.2 angstrom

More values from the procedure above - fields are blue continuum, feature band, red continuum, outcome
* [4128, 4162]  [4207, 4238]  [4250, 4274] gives 0.4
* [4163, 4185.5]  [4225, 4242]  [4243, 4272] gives 0.3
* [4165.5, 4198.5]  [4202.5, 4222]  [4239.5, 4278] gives 0.0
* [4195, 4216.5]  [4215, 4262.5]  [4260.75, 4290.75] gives 0.1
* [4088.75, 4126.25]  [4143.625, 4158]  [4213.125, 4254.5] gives -0.8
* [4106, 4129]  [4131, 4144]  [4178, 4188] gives -0.1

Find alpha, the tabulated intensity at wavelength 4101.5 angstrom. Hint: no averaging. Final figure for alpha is 4.131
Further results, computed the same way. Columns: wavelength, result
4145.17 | 7.335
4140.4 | 7.207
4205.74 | 7.258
